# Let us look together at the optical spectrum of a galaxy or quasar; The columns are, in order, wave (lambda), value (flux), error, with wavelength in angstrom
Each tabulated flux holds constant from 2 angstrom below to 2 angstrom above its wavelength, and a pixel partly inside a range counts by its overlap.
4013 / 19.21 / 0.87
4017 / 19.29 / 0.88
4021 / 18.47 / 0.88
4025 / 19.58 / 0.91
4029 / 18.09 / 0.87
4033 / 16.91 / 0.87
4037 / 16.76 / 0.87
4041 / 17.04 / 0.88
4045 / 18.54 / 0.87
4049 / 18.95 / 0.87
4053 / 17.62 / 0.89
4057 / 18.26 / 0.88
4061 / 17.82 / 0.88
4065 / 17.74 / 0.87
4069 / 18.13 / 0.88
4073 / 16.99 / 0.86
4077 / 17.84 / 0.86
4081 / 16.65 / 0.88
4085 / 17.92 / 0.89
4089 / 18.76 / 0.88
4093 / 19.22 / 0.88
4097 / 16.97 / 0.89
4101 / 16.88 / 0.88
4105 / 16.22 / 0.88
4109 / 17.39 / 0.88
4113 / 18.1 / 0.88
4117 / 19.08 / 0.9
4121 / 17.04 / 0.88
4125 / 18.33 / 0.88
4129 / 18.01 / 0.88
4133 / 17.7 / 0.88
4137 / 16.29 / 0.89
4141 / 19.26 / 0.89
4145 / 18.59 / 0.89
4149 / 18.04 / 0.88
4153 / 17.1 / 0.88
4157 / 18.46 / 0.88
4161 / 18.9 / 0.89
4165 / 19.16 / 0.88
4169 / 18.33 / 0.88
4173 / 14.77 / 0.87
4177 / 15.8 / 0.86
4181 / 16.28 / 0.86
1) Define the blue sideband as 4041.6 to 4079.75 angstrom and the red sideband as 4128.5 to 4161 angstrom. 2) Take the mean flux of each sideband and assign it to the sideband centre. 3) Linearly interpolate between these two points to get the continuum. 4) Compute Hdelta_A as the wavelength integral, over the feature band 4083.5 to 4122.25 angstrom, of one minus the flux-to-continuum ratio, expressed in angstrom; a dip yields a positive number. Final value 0.4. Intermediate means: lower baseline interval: 17.9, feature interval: 17.8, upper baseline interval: 18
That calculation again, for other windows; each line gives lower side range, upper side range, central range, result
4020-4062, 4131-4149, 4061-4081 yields 0.4 angstrom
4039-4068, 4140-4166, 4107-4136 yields 0.7 angstrom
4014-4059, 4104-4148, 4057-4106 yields 1.0 angstrom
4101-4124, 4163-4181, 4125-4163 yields -1.8 angstrom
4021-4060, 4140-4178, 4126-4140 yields 0.3 angstrom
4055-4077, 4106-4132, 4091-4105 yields 0.3 angstrom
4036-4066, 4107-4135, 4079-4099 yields 0.0 angstrom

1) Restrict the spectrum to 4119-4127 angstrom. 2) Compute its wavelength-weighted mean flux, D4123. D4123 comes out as 17.7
